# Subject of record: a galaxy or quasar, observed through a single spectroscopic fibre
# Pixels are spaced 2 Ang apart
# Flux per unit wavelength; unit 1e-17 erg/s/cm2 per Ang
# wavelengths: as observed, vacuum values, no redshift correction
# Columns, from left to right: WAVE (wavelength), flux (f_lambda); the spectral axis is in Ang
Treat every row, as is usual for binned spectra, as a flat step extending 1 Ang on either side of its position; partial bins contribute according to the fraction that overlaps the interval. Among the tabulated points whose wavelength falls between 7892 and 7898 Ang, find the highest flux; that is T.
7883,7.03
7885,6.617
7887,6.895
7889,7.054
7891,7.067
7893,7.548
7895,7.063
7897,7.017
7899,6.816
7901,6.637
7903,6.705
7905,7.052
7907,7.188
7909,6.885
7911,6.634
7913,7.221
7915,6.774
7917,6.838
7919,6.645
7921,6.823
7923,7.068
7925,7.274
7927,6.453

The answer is 7.548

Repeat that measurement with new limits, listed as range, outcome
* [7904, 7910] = 7.188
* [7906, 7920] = 7.221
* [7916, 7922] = 6.838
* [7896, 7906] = 7.052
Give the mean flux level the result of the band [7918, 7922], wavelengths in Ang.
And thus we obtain 6.73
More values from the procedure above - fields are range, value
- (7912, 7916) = 7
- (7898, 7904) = 6.72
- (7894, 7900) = 6.97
